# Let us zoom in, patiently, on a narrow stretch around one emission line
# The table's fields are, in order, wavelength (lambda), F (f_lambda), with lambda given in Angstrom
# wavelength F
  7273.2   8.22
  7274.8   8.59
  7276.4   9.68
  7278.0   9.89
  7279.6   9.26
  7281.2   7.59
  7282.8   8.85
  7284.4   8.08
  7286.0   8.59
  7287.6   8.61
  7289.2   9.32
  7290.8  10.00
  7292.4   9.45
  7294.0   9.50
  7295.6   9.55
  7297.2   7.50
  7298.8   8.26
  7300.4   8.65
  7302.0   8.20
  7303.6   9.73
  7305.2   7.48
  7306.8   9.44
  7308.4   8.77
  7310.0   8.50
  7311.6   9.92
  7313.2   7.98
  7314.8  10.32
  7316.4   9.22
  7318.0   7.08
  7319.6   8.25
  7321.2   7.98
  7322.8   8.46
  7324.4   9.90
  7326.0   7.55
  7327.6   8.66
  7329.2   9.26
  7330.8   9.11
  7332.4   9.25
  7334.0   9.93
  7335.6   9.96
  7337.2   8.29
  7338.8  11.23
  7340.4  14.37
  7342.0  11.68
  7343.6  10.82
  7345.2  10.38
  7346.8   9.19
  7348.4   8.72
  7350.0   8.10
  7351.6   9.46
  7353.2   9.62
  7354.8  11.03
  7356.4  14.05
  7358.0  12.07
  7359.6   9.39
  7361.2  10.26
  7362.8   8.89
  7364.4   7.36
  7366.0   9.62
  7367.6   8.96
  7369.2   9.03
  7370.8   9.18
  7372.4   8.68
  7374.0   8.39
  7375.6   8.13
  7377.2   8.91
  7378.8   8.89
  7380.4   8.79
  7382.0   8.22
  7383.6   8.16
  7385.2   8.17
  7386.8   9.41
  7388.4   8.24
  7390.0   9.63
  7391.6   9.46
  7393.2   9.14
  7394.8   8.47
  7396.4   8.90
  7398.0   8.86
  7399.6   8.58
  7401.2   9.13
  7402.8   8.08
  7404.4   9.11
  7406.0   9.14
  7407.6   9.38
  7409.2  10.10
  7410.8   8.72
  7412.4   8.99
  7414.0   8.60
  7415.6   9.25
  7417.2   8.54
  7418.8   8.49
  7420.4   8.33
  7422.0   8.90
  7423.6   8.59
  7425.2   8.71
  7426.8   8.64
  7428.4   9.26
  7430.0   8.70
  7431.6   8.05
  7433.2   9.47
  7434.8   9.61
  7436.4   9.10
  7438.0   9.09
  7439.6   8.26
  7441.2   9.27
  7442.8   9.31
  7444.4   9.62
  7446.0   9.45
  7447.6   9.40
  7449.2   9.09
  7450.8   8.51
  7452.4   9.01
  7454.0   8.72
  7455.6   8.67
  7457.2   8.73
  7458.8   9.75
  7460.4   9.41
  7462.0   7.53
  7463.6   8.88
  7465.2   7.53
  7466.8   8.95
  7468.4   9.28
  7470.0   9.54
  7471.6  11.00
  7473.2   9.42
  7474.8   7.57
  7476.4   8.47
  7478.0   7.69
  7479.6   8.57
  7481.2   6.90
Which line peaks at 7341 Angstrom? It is [S II]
